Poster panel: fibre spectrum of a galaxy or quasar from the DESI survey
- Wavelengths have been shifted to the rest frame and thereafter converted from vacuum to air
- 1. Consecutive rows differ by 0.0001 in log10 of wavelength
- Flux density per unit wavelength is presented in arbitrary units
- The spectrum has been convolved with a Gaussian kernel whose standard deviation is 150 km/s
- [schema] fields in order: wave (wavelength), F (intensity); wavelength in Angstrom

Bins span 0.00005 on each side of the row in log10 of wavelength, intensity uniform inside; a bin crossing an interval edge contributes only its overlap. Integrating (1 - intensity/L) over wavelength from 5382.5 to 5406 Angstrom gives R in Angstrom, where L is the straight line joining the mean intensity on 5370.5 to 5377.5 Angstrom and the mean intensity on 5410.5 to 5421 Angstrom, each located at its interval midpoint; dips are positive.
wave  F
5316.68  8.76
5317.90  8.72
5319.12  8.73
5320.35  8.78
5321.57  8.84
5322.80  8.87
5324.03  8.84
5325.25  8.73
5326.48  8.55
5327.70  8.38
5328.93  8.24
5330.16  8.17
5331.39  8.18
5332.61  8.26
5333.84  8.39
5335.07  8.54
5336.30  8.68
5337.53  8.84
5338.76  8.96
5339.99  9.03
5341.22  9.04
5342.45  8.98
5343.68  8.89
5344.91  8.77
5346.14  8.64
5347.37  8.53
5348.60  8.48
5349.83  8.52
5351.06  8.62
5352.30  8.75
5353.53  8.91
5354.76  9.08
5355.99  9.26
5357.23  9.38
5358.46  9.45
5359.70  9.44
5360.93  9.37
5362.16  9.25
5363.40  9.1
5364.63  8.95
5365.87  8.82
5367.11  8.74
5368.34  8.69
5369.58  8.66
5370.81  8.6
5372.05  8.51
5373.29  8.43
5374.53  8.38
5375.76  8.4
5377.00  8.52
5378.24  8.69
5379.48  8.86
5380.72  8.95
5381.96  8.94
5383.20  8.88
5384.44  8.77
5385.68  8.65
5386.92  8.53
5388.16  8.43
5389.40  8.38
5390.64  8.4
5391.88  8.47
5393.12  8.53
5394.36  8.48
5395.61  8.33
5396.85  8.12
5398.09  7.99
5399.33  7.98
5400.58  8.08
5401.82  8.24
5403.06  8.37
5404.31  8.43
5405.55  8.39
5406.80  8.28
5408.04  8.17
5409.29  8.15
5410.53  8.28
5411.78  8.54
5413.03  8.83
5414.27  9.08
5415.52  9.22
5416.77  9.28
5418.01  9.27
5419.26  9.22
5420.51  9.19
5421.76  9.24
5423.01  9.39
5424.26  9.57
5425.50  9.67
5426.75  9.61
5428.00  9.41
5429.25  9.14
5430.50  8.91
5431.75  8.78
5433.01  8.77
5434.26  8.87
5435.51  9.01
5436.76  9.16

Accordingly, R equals 0.9 Angstrom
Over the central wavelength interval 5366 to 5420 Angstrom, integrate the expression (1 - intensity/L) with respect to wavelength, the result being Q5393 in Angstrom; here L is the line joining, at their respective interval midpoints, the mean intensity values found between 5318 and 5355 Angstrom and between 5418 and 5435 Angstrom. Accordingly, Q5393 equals 2.7 Angstrom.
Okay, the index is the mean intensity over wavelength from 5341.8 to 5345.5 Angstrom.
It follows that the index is 8.88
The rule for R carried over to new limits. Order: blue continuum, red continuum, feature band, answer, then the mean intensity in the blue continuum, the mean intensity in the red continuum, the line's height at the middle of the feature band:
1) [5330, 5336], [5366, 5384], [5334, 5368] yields -1.8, 8.34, 8.66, 8.48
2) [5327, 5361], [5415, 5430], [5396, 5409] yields 1.4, 8.77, 9.35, 9.2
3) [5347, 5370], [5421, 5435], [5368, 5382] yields 0.6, 8.95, 9.21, 9.02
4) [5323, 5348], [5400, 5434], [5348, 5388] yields -0.4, 8.64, 8.87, 8.73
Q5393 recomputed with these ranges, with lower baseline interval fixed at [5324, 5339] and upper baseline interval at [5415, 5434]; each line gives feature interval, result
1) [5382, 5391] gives 0.3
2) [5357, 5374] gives -0.3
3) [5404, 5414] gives 0.8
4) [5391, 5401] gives 0.8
